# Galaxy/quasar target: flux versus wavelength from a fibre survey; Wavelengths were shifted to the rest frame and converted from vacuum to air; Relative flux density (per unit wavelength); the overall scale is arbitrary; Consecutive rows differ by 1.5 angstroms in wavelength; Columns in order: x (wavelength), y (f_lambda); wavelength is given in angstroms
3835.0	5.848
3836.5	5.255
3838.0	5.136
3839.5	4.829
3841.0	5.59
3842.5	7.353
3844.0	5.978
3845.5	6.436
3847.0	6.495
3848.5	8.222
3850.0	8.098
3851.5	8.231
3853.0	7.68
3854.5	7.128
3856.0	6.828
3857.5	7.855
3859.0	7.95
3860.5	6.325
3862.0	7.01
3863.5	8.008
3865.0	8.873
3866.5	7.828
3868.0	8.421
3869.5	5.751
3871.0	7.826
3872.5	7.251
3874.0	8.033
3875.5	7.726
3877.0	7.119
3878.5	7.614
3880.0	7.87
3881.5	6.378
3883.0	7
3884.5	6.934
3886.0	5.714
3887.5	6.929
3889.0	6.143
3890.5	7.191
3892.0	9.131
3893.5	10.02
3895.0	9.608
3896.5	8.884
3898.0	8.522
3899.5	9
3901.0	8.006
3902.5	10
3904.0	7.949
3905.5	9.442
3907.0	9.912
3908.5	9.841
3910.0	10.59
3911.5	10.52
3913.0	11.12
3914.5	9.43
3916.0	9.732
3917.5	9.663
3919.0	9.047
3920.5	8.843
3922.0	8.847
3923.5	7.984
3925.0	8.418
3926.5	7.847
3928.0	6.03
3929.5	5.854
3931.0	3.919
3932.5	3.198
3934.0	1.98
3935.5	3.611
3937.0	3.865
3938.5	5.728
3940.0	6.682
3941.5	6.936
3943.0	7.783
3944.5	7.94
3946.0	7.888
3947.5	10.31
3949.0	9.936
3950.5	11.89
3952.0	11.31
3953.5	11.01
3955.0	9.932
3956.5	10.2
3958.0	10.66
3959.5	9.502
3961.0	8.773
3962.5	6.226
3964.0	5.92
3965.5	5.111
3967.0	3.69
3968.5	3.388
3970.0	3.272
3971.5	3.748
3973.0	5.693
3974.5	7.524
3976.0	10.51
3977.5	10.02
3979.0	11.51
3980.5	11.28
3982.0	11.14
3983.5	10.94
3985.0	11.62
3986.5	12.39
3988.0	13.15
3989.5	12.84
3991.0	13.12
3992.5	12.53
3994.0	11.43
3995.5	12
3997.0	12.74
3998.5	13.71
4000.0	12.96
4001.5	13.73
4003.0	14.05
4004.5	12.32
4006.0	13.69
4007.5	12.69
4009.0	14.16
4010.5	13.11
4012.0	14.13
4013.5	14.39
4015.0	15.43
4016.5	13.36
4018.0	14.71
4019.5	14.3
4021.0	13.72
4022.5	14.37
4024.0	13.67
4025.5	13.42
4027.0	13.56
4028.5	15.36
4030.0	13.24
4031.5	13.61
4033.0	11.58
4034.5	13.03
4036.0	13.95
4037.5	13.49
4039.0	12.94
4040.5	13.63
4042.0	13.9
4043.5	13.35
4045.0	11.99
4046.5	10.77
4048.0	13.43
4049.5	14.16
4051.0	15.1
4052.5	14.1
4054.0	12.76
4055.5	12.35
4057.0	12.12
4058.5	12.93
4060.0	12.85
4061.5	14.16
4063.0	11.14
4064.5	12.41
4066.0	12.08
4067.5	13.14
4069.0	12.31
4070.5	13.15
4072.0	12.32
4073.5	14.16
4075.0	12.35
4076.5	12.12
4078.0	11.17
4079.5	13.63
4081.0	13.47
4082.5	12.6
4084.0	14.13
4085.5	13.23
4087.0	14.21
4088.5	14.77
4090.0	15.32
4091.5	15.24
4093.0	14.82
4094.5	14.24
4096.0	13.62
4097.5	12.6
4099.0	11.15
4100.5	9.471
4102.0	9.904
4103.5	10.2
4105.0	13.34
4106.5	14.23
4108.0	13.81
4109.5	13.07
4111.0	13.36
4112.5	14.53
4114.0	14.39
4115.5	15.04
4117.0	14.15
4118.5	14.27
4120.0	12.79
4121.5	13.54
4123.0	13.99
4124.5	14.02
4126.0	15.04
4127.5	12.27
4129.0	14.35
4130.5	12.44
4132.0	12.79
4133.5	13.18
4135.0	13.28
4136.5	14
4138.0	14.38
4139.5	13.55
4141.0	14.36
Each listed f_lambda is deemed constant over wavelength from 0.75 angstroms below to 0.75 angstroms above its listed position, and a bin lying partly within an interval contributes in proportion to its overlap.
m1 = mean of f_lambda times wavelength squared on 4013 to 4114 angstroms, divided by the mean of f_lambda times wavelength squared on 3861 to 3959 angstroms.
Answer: 1.8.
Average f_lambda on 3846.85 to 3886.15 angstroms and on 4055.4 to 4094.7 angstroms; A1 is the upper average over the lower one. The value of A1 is 1.8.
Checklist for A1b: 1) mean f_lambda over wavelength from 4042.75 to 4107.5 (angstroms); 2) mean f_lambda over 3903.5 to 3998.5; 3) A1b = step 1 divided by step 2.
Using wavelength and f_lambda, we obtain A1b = 1.49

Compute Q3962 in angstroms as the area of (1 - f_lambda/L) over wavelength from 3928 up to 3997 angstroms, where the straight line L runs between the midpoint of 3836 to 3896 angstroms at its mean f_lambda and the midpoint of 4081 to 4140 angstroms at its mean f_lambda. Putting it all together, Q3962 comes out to 9.76 angstroms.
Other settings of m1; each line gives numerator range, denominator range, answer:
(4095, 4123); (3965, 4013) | 1.28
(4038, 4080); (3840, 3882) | 1.94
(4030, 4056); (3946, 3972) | 1.73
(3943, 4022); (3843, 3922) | 1.40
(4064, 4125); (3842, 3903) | 1.94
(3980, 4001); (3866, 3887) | 1.80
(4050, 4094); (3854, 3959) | 1.80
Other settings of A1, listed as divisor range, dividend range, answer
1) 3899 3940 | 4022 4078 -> 1.68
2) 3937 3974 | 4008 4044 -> 1.82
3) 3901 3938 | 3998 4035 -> 1.75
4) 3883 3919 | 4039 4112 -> 1.47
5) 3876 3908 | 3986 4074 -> 1.64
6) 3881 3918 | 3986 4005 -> 1.48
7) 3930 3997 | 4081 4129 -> 1.59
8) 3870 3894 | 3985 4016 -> 1.79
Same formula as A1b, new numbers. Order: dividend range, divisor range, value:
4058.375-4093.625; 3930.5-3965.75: 1.75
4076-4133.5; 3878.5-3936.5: 1.69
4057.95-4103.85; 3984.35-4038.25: 0.96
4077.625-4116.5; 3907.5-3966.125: 1.65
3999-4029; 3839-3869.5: 1.91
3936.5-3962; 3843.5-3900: 1.17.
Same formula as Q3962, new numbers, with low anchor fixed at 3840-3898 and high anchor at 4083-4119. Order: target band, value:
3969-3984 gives 2.68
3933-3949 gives 5.07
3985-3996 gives -1.92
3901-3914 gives -2.06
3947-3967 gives 1.30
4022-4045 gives -3.49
